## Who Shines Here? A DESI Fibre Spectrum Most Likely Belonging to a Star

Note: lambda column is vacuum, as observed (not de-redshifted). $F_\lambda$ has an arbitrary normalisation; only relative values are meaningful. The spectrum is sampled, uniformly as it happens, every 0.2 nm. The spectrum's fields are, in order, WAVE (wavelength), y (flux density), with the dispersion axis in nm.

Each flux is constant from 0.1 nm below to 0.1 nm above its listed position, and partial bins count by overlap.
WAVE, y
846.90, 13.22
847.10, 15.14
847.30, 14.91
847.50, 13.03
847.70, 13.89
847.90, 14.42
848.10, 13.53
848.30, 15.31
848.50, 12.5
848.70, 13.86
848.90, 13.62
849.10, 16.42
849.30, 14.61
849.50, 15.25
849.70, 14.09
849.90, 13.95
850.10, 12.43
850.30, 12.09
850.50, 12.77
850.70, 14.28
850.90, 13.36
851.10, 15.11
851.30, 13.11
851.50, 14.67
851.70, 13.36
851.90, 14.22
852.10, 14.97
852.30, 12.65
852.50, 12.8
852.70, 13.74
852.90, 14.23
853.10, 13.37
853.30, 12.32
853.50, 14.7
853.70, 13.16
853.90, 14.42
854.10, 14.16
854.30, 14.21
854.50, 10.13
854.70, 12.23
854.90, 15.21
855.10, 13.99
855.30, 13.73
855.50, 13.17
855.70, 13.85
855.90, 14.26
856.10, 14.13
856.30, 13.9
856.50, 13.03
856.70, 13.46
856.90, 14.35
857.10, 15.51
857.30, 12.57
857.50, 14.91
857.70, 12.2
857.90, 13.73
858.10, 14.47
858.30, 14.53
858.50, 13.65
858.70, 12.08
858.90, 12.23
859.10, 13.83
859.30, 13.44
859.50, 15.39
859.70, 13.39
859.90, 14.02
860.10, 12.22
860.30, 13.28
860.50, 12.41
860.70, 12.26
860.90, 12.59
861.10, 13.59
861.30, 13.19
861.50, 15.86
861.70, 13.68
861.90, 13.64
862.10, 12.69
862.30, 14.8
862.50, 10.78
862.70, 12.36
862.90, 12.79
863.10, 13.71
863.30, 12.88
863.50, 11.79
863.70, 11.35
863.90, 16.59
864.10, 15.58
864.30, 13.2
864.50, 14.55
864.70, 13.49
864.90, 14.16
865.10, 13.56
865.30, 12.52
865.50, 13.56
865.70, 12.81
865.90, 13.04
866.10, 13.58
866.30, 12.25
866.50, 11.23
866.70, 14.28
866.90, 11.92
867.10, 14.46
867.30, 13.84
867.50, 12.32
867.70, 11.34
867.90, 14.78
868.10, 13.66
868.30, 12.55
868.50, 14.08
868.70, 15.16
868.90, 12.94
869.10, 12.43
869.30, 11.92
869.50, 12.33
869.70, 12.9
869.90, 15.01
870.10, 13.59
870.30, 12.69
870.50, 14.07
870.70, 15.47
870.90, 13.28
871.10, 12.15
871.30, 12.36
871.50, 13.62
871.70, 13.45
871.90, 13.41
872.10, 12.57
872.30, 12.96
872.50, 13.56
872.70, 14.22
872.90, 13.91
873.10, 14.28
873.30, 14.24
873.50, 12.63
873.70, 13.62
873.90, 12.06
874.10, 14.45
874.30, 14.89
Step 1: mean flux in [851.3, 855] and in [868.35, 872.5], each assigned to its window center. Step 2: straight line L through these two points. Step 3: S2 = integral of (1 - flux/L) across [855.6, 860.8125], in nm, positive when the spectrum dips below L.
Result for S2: -0.031 nm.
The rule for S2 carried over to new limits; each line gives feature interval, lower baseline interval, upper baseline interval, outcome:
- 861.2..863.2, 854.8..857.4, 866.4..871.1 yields 0.04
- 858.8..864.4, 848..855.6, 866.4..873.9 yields 0.07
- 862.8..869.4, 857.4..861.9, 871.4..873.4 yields 0.14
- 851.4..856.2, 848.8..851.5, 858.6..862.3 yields 0.03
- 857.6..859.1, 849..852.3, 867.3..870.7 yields 0.04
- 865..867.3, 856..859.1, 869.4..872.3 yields 0.07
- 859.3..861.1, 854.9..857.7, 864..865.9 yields 0.07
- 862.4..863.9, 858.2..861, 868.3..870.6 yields 0.08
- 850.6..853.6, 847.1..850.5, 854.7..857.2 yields 0.04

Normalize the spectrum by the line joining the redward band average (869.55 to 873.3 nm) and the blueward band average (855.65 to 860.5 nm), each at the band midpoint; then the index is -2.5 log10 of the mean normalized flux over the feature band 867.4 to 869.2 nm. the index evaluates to 0.03 mag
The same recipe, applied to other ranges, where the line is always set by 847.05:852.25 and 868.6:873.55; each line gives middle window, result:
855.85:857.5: -0.011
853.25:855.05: 0.035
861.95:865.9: 0.023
